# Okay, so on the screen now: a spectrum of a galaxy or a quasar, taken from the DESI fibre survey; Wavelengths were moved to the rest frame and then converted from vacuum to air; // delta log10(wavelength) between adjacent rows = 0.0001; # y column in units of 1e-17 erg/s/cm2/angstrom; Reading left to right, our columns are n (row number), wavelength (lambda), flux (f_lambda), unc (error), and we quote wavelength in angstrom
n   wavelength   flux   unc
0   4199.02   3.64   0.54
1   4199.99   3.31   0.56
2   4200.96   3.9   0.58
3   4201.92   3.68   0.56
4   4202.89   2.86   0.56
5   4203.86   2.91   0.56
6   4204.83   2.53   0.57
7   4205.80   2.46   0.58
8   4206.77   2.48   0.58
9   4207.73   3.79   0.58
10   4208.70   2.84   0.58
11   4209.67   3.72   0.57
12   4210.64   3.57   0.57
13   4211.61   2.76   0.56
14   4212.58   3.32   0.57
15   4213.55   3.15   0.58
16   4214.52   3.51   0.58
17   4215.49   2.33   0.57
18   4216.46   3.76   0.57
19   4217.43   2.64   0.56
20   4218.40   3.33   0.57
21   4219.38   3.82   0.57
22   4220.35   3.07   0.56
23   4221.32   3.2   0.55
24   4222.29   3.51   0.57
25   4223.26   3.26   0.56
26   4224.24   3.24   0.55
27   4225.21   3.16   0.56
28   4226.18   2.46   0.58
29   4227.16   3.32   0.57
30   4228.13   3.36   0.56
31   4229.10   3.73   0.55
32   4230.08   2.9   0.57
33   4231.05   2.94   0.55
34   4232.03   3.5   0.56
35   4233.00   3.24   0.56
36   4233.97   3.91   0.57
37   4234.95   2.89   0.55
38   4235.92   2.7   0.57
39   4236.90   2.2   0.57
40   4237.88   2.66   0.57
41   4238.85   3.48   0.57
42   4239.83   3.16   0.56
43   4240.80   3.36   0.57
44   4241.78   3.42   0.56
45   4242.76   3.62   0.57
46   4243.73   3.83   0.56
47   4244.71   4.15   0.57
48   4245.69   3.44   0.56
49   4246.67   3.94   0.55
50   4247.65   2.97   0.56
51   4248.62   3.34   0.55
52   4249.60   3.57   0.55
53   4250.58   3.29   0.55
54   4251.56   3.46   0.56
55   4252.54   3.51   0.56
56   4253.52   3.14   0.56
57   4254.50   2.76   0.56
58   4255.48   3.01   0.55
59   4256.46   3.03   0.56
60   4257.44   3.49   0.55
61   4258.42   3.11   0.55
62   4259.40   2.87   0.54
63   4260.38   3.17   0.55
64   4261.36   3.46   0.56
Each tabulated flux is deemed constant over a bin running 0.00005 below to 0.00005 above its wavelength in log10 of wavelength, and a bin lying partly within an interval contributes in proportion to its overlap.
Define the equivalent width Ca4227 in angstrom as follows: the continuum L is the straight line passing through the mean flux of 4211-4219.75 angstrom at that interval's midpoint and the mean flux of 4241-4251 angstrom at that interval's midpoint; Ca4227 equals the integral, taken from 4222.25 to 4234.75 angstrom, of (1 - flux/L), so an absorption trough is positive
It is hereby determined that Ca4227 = 0.3 angstrom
